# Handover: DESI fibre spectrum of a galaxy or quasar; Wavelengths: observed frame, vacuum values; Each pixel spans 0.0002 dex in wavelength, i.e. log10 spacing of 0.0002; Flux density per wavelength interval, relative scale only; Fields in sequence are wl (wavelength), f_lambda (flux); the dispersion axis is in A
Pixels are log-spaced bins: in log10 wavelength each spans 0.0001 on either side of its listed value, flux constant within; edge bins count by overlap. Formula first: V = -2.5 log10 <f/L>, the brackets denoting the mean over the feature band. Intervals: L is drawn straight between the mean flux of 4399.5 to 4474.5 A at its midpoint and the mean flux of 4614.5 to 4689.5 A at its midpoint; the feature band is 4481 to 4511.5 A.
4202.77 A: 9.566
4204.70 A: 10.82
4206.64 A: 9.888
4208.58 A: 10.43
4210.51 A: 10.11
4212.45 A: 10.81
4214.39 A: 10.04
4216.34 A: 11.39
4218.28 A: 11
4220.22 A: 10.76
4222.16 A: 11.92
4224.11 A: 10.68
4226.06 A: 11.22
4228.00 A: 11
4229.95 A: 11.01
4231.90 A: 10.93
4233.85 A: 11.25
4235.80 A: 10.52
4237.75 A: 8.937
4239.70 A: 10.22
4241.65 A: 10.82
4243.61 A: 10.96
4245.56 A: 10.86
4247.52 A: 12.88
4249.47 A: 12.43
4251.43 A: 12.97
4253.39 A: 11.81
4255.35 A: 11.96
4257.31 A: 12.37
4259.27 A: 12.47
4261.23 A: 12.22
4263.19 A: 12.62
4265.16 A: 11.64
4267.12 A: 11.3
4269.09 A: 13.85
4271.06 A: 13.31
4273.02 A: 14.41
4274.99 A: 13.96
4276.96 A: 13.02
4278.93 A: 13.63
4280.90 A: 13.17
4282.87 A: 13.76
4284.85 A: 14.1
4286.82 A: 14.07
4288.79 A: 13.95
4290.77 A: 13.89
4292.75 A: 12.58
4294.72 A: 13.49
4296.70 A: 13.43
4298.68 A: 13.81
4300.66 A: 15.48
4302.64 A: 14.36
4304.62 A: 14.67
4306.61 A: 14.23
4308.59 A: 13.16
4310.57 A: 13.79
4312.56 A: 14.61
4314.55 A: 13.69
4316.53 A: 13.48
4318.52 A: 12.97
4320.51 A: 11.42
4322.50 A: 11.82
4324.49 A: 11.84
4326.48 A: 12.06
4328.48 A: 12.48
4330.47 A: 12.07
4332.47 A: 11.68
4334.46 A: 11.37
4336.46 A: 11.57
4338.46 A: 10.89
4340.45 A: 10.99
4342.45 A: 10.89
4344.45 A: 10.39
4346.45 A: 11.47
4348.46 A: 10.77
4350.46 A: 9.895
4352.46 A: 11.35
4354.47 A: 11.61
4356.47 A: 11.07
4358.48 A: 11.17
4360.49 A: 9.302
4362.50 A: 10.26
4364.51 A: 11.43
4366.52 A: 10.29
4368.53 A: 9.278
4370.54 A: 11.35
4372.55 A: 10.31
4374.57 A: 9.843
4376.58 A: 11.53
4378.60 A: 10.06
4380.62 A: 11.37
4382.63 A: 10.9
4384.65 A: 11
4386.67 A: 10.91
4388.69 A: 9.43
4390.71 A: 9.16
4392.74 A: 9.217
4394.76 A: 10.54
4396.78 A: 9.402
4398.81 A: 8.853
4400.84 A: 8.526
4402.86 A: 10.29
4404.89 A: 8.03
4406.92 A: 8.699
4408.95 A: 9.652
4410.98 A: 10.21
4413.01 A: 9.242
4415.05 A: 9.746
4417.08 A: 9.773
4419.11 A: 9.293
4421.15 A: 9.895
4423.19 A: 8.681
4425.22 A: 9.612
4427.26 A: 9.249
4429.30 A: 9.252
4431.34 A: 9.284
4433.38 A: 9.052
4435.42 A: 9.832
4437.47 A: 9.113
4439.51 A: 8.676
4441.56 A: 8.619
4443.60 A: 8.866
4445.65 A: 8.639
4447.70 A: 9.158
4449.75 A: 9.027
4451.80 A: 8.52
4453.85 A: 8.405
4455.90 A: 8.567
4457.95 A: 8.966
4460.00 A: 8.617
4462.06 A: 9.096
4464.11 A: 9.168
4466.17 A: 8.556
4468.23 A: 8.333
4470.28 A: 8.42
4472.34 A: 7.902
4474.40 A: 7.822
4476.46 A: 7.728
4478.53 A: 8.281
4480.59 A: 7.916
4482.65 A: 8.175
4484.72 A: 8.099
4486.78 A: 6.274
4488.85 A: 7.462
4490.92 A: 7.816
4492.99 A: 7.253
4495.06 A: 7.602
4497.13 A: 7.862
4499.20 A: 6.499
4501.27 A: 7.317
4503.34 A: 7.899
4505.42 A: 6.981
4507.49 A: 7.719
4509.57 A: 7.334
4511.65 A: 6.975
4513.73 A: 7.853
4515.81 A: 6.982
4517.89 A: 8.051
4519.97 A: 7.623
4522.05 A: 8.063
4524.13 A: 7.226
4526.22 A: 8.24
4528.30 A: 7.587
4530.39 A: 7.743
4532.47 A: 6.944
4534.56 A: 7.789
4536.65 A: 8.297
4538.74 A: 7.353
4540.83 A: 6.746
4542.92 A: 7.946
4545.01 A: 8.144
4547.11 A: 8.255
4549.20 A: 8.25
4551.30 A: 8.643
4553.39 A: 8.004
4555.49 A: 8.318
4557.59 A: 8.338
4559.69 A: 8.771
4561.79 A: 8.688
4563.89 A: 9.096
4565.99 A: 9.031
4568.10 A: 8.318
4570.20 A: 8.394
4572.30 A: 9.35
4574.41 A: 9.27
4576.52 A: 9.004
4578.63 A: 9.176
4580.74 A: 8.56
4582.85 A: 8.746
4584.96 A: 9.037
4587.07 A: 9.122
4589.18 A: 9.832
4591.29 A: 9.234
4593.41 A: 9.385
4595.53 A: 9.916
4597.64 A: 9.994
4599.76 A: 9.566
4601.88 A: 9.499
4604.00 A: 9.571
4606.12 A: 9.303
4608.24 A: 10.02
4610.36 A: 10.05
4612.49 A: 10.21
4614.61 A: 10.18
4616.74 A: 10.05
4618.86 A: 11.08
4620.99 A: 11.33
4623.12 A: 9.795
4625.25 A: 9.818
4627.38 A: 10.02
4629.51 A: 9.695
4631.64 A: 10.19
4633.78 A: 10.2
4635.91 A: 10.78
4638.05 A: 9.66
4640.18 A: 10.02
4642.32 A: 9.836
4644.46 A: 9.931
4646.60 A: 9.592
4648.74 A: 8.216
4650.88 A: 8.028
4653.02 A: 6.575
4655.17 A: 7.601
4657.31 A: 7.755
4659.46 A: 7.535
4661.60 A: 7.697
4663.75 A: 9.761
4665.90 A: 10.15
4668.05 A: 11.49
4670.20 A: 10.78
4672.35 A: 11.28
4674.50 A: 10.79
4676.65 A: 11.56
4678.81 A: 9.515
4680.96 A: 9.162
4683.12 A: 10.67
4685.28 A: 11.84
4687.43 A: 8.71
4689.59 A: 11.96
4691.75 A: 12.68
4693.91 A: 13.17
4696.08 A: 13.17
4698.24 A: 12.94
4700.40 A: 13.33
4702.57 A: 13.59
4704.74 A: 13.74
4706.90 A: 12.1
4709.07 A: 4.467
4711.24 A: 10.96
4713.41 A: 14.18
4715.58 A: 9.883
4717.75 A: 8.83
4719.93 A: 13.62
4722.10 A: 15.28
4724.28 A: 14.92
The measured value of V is 0.23 mag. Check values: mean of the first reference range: 9.01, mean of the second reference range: 9.77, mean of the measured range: 7.44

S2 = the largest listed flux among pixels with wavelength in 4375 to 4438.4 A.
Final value 11.53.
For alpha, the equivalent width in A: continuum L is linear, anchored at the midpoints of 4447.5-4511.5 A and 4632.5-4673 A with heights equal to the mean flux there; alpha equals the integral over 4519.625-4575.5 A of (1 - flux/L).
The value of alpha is 2.21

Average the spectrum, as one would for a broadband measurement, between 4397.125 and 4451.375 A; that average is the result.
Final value 9.2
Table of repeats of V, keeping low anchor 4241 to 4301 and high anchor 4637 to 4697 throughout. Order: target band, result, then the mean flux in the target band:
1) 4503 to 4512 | 0.45 mag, 7.37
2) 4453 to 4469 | 0.30 mag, 8.72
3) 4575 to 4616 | 0.11 mag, 9.5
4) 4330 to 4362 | 0.13 mag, 11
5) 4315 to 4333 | 0.02 mag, 12.3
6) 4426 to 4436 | 0.25 mag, 9.32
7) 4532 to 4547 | 0.38 mag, 7.67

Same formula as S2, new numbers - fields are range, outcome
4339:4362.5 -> 11.61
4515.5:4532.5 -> 8.24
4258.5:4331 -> 15.48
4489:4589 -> 9.35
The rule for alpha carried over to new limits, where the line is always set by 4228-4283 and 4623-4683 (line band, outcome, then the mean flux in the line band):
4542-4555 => 2.56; 8.21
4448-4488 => 9.01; 8.32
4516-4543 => 7.09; 7.63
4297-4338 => -4.61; 13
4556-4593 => 4.12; 8.94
